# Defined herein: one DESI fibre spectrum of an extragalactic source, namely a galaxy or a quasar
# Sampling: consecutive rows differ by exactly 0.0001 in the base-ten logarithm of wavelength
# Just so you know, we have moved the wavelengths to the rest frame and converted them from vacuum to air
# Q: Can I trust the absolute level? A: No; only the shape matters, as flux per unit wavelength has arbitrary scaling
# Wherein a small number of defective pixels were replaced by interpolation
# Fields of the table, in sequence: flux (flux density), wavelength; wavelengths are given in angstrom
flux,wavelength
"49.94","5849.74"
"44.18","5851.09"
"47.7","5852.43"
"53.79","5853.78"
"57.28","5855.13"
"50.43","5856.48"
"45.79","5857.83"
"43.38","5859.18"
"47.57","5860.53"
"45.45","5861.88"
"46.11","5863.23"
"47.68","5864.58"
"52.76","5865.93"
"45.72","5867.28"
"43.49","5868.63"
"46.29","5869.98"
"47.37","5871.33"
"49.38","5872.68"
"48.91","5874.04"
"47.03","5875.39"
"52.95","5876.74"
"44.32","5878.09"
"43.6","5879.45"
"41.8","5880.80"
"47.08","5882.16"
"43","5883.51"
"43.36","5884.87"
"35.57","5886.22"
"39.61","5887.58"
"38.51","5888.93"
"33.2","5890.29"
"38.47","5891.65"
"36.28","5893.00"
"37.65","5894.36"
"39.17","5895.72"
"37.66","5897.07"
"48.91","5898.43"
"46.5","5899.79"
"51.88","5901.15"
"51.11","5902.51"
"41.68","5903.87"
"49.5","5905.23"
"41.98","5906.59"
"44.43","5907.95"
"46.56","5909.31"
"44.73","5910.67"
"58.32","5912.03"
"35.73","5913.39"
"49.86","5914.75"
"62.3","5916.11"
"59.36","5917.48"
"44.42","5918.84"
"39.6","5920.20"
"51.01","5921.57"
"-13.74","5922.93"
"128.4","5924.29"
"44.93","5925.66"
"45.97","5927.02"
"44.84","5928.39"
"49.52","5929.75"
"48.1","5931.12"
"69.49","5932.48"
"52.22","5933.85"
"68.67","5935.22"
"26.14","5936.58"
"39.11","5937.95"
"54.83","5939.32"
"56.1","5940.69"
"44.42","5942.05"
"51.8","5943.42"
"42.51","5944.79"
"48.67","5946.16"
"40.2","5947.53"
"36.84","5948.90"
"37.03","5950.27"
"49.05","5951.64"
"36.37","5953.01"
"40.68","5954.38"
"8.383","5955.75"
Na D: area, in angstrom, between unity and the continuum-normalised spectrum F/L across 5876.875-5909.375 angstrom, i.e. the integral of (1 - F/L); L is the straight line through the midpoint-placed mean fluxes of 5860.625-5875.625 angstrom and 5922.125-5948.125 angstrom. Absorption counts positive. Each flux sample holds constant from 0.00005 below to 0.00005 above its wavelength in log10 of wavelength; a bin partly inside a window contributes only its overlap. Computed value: 3.72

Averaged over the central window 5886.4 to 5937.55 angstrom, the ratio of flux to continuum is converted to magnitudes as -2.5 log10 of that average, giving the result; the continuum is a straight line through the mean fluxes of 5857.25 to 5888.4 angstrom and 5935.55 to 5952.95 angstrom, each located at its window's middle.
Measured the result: -0.046 mag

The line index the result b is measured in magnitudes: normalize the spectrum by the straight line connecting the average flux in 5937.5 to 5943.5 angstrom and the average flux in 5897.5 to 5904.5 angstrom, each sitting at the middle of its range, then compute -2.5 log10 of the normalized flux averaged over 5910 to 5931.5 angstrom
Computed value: -0.02 mag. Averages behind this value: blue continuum 47.6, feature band 49.6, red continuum 49.4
